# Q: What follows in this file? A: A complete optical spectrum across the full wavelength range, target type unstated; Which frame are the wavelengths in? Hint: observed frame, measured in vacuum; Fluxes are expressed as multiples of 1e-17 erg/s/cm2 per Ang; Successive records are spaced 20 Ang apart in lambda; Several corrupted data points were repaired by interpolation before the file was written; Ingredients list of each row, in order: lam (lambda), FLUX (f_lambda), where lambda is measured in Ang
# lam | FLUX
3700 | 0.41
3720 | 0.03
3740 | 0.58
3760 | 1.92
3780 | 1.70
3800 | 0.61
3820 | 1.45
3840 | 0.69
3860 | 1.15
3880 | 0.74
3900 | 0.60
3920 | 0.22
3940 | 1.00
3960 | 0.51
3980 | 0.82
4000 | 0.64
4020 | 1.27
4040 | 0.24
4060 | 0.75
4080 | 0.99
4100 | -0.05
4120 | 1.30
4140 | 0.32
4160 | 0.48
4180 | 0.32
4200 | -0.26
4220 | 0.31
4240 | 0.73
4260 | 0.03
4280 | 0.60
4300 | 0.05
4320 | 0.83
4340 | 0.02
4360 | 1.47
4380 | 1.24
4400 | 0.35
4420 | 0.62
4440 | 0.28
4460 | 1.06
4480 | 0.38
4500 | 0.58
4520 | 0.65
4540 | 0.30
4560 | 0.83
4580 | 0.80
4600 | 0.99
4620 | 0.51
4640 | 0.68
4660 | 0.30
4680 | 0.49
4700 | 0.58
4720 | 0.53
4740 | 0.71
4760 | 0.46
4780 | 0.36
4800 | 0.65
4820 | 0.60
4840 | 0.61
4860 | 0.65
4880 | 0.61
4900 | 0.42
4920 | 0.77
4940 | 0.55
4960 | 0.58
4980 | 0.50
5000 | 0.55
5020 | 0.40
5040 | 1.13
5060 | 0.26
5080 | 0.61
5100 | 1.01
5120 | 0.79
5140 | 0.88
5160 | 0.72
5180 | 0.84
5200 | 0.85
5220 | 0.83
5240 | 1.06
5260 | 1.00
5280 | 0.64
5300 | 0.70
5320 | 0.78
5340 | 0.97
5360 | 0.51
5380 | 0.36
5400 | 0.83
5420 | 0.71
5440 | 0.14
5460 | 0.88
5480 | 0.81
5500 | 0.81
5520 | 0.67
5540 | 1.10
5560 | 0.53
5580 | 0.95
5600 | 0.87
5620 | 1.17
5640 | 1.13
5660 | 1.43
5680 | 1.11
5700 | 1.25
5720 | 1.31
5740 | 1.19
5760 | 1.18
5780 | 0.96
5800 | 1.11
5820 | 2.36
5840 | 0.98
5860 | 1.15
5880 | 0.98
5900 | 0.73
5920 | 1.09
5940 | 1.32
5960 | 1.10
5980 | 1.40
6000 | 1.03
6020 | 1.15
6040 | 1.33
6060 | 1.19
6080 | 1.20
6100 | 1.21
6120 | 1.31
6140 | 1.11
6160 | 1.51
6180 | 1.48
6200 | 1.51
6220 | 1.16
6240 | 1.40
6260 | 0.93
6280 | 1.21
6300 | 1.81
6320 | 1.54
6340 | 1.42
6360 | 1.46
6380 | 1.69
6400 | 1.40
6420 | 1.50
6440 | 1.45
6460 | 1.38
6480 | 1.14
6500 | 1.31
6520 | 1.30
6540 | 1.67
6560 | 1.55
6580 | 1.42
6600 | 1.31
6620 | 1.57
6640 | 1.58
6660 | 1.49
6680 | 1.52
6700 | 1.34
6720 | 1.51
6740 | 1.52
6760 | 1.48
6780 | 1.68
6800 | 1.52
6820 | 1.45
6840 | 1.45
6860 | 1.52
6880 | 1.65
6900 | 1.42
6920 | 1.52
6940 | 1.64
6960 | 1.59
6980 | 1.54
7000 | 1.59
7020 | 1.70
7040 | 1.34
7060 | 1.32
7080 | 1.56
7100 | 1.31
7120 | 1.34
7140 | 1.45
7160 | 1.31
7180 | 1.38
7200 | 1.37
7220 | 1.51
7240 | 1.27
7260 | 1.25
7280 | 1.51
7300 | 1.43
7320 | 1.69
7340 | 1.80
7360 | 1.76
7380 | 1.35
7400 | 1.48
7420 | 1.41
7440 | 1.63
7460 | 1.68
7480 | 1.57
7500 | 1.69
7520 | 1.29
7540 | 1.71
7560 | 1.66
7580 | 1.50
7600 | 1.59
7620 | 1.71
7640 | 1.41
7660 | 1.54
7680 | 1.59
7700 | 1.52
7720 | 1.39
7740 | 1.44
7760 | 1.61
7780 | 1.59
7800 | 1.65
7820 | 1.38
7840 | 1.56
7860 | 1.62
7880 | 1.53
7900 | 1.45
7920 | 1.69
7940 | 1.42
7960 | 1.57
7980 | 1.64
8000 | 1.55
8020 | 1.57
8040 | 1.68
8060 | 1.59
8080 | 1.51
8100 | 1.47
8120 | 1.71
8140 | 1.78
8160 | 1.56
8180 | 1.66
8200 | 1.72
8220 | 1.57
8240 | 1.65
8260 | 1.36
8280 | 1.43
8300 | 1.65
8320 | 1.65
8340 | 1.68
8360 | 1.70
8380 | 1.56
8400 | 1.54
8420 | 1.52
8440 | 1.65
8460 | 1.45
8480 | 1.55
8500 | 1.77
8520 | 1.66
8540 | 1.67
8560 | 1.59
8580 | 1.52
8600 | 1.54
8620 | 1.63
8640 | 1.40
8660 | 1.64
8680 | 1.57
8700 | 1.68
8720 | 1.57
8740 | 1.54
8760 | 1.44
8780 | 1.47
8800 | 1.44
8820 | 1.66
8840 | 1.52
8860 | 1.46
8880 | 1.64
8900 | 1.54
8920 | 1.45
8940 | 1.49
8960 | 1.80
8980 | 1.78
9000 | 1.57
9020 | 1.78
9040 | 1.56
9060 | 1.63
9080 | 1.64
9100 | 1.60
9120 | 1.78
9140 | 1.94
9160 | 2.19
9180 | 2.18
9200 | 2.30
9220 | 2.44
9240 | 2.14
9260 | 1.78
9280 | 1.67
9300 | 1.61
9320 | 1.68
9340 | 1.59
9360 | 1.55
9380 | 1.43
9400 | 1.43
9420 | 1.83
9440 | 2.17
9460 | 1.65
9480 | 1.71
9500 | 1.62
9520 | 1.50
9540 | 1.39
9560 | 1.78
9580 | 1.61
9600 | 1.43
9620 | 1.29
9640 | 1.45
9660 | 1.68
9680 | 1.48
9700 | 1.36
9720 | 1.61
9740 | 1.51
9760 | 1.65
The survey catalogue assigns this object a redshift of 0.400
